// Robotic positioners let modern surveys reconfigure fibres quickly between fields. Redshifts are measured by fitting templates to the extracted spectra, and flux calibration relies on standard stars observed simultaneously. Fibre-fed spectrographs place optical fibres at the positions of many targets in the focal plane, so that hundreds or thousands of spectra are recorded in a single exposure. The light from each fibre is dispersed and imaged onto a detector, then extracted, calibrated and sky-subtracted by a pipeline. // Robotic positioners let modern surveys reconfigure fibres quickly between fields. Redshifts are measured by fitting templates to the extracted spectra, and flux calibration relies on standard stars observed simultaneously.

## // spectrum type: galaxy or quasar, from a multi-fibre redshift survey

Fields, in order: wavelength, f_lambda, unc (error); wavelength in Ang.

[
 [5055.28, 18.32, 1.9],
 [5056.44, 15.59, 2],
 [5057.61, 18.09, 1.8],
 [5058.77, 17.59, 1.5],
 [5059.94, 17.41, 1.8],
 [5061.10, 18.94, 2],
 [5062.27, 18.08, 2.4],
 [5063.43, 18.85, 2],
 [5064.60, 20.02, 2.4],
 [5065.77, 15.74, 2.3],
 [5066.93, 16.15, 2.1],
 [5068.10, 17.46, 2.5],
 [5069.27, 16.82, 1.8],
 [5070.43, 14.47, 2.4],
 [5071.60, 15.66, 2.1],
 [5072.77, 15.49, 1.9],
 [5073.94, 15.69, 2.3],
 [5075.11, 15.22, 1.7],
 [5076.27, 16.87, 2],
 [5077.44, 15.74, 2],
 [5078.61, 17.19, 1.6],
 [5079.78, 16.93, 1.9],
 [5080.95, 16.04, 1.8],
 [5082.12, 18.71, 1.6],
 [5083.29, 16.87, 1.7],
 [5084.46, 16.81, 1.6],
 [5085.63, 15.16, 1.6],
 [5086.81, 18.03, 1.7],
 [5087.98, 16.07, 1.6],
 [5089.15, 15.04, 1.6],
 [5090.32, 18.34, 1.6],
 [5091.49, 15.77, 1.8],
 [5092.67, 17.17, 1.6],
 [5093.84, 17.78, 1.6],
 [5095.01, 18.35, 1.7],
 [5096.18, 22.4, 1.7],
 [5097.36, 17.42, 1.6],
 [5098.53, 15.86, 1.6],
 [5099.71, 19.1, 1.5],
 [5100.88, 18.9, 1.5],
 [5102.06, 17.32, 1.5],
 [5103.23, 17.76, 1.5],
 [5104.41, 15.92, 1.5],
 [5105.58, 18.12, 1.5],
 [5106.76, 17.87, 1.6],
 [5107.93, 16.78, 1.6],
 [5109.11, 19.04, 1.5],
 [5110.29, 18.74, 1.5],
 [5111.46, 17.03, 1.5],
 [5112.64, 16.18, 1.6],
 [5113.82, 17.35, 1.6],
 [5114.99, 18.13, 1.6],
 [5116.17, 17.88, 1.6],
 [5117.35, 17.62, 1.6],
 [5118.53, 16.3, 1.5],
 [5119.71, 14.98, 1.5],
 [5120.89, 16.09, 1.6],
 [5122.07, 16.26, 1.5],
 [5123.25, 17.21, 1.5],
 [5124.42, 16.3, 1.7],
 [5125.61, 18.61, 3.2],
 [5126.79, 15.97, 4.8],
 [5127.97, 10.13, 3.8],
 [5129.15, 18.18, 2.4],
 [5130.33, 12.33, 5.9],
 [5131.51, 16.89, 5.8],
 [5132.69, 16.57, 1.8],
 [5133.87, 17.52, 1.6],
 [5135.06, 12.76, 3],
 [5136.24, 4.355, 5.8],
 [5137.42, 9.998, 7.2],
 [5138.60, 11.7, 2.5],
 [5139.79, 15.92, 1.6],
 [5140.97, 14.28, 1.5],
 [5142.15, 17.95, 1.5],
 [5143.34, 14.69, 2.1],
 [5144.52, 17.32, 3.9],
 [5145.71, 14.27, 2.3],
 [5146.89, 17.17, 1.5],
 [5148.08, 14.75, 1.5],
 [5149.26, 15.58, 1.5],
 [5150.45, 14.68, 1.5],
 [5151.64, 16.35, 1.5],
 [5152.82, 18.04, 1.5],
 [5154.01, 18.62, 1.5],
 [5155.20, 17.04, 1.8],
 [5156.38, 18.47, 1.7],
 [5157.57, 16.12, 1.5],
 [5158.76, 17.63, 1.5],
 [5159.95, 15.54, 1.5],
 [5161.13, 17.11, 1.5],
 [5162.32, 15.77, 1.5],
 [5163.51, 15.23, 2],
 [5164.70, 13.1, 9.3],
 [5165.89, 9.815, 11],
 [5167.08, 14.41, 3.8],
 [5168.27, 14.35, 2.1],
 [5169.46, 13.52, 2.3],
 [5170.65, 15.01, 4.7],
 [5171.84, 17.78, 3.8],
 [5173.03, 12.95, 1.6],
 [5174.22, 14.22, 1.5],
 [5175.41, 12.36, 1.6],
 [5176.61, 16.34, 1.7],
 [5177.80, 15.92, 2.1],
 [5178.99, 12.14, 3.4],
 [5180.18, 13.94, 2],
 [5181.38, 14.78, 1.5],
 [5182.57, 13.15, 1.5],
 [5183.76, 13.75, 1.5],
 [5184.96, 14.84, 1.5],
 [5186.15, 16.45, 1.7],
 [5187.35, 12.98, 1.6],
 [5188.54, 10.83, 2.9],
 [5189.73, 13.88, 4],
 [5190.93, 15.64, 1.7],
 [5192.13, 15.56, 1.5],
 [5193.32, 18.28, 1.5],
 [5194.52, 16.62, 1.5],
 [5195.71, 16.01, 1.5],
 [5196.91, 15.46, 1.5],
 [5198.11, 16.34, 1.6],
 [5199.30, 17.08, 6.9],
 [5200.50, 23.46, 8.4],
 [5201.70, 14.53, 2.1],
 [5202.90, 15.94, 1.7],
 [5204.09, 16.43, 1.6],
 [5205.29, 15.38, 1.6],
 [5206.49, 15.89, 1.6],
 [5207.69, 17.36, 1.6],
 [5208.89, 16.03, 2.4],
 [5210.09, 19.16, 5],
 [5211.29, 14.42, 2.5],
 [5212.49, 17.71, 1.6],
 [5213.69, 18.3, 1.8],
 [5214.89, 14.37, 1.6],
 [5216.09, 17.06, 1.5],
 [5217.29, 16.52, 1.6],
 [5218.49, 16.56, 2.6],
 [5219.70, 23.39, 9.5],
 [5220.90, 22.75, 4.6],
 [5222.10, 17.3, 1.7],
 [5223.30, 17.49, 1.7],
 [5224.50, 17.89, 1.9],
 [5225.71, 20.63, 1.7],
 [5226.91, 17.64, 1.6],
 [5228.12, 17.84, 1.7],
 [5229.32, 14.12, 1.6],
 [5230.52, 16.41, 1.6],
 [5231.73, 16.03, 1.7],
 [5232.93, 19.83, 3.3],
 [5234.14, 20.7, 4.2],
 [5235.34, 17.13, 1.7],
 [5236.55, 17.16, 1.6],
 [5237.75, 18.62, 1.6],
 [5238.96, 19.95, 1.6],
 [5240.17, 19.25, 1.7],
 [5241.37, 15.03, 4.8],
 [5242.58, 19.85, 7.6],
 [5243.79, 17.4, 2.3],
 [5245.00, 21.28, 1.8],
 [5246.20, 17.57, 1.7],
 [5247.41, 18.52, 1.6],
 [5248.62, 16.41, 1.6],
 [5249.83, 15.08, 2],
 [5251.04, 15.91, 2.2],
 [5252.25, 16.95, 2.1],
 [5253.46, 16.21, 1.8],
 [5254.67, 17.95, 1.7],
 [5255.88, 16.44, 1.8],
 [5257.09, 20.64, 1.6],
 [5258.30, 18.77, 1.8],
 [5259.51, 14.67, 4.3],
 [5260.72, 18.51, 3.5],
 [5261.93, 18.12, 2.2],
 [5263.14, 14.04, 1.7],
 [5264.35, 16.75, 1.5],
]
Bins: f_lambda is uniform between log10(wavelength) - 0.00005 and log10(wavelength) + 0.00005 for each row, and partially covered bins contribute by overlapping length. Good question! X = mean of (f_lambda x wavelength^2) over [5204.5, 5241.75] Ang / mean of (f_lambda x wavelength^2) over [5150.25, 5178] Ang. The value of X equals 1.17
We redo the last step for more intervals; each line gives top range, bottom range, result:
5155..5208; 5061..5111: 0.92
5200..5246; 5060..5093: 1.12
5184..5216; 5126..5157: 1.09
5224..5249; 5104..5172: 1.19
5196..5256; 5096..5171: 1.14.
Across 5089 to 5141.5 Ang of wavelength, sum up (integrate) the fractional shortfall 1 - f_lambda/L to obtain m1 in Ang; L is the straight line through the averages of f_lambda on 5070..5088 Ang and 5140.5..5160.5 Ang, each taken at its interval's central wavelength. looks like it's 0.1 Ang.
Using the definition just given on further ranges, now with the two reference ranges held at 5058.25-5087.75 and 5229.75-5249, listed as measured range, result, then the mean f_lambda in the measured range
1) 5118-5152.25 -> 4.6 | 15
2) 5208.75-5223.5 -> 0.1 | 17.8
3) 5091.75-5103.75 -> -0.8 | 18.1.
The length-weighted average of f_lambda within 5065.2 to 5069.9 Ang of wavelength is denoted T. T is 16.5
